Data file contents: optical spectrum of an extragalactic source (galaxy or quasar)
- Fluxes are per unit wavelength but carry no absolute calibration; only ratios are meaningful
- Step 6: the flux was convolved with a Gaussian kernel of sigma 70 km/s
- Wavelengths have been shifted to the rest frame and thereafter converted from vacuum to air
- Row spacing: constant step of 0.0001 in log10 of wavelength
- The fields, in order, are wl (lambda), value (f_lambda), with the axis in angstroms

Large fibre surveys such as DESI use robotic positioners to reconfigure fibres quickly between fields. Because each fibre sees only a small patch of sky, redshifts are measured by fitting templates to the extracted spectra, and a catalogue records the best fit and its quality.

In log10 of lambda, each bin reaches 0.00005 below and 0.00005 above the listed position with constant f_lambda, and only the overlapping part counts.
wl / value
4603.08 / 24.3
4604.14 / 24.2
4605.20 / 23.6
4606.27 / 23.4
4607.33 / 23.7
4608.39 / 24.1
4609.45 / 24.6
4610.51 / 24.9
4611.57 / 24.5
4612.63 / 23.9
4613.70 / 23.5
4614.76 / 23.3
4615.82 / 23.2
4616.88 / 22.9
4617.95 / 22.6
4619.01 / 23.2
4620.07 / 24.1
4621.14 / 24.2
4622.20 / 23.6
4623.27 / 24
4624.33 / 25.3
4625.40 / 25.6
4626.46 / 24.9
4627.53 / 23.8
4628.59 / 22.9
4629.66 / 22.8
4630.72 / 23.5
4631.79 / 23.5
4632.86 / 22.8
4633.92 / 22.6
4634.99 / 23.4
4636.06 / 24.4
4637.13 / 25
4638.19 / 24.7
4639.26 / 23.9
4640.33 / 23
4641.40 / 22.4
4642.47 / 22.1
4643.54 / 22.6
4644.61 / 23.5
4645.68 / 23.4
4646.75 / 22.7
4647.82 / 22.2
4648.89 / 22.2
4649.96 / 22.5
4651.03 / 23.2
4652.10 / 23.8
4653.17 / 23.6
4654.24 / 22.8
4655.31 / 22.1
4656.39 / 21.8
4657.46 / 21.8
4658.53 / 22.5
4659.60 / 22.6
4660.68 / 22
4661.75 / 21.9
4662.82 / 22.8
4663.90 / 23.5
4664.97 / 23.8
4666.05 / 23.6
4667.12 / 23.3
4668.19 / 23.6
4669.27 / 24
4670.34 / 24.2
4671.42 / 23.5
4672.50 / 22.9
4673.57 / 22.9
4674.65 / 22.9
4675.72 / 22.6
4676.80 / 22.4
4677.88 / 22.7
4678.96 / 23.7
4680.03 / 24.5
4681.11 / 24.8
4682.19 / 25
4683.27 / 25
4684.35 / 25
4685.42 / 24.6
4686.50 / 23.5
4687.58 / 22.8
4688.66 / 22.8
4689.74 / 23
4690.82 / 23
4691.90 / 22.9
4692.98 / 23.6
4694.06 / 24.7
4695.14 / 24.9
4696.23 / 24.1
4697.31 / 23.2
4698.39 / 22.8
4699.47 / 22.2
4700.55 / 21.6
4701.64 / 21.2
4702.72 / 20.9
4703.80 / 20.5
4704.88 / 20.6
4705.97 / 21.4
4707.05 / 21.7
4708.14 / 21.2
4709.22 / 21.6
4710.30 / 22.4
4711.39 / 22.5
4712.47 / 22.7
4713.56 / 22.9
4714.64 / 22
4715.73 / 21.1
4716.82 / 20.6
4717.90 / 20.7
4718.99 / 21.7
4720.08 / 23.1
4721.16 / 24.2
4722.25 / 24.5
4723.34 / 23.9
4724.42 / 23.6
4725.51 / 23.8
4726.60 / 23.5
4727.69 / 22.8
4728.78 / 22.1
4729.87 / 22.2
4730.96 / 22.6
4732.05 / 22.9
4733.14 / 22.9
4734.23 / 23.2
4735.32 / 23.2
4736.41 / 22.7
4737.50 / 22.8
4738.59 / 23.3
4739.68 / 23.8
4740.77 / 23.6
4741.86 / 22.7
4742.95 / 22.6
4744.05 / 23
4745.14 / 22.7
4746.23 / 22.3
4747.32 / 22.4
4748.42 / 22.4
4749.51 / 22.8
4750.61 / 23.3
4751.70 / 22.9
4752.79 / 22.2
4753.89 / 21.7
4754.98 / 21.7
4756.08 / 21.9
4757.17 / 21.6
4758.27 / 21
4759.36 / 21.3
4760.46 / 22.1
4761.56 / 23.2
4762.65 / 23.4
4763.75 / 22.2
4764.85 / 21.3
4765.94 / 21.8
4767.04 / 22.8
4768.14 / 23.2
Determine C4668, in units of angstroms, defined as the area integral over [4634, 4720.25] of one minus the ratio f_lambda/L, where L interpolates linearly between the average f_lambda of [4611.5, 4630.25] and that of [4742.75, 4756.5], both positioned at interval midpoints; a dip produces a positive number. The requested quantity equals 1.2 angstroms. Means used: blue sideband 23.8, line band 22.9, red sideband 22.4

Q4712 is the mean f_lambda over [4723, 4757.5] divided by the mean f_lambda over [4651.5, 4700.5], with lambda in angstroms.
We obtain 0.98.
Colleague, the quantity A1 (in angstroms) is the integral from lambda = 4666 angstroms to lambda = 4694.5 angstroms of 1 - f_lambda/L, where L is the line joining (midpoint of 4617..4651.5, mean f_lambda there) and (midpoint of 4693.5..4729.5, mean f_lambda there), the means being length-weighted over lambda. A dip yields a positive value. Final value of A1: -0.9 angstroms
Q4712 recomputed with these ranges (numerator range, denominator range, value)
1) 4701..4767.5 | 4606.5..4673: 0.96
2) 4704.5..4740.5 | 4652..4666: 0.99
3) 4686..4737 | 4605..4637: 0.95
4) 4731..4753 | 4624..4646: 0.97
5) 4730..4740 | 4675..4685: 0.96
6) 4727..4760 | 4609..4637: 0.95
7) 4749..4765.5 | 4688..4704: 0.97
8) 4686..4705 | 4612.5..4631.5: 0.96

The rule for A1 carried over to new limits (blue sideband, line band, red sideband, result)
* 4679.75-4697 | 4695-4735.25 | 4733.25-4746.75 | 1.8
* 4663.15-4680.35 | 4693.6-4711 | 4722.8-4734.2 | 0.8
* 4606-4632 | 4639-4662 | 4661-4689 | 1.0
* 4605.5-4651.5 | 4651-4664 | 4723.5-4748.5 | 0.4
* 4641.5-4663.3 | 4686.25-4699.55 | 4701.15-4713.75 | -0.9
